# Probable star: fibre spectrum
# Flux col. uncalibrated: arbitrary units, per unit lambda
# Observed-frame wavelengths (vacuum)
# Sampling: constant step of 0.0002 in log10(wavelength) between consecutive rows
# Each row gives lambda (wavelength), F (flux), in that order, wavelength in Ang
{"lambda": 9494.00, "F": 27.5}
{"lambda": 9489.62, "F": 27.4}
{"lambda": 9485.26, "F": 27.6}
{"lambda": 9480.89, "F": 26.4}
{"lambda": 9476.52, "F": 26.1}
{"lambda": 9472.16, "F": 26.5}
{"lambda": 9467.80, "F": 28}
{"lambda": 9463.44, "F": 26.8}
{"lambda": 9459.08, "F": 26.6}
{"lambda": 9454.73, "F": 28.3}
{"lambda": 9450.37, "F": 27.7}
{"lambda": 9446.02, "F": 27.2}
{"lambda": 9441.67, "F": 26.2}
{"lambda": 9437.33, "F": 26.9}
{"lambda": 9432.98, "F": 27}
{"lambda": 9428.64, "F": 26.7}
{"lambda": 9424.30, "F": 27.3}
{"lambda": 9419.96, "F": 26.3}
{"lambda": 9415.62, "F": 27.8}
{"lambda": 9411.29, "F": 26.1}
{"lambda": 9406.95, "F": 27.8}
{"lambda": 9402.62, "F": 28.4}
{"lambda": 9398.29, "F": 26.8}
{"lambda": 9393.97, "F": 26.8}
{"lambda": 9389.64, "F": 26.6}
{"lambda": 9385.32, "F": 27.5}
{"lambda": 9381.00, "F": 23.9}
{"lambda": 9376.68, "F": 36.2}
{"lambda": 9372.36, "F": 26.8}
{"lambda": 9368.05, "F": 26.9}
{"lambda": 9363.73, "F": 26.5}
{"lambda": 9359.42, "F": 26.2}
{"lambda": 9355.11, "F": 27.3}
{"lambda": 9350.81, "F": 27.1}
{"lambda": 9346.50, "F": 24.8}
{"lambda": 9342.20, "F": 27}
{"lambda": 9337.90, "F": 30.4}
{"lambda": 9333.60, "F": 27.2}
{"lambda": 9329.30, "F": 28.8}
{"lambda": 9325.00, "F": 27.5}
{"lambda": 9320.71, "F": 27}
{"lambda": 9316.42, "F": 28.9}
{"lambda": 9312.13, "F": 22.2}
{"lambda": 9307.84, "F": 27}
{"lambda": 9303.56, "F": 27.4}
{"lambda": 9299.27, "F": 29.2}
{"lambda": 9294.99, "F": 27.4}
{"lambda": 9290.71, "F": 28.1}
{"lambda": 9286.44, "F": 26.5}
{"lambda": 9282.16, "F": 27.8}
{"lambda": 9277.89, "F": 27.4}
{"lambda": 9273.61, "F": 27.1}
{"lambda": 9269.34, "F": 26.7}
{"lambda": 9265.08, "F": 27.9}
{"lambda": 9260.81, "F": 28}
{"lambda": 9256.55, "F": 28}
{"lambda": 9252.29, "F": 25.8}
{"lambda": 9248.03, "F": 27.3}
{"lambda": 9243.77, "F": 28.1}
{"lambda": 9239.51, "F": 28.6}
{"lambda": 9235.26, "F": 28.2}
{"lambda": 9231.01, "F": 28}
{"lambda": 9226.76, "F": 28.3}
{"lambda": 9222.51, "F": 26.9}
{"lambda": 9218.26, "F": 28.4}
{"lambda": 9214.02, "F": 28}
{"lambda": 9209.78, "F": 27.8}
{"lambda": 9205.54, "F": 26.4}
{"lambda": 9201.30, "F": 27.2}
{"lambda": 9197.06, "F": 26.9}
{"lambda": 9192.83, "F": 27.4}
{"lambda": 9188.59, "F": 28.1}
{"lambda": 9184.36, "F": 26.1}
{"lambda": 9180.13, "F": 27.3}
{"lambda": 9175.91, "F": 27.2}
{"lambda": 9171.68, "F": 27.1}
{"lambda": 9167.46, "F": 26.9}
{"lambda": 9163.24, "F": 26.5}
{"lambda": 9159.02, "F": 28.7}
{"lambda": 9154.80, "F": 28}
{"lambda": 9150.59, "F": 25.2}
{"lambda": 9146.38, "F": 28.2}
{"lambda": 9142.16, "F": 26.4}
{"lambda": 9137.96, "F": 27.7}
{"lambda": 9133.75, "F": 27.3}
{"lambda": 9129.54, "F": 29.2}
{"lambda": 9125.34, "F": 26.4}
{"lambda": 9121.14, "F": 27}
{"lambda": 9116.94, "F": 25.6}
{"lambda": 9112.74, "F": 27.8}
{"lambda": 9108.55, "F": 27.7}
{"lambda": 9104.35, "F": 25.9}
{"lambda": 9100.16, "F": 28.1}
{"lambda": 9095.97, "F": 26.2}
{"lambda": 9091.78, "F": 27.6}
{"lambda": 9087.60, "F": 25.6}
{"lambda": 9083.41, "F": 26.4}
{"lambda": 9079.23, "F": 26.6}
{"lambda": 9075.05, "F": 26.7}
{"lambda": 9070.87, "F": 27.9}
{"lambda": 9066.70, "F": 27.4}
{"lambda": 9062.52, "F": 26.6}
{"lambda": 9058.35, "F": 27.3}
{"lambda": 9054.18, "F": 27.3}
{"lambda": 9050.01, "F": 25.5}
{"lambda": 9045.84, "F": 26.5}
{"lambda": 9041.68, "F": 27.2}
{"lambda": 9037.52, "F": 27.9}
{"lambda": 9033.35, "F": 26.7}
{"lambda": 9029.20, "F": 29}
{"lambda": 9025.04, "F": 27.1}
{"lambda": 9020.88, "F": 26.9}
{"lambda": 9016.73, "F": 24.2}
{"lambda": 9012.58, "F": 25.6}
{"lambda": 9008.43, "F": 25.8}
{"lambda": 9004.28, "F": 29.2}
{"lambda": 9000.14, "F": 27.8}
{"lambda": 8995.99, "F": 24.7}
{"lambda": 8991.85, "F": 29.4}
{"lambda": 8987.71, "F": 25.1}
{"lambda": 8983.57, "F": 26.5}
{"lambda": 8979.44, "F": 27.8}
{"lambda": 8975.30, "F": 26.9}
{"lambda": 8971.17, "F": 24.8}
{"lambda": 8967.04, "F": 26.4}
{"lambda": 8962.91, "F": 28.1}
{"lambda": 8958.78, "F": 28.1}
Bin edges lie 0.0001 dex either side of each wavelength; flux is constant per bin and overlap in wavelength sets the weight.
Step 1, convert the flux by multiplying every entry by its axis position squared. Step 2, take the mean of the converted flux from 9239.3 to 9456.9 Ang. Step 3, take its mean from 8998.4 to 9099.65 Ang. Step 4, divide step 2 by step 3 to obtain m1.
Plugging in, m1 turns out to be 1.1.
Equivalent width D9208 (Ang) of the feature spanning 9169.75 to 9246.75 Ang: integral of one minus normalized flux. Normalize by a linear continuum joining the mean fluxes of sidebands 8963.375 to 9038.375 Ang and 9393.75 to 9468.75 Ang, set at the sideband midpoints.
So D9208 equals -1.72 Ang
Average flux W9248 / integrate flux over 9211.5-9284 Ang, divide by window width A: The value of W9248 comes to 27.7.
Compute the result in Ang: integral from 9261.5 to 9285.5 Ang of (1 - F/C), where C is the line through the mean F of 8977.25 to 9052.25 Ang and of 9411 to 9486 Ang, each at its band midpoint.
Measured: -0.4 Ang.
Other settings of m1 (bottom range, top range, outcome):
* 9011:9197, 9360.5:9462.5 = 1.08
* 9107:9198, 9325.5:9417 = 1.06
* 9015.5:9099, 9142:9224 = 1.04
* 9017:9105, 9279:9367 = 1.07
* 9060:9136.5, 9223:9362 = 1.06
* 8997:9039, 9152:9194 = 1.05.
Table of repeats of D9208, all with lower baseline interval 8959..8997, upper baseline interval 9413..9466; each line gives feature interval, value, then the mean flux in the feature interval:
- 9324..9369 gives -0.4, 27.2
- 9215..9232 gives -0.6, 27.9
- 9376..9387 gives -0.5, 28.3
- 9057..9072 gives -0.3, 27.3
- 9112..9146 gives -0.4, 27.2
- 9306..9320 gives 0.5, 26.1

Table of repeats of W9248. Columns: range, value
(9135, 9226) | 27.3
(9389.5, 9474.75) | 27.1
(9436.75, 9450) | 26.9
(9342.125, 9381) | 27.5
